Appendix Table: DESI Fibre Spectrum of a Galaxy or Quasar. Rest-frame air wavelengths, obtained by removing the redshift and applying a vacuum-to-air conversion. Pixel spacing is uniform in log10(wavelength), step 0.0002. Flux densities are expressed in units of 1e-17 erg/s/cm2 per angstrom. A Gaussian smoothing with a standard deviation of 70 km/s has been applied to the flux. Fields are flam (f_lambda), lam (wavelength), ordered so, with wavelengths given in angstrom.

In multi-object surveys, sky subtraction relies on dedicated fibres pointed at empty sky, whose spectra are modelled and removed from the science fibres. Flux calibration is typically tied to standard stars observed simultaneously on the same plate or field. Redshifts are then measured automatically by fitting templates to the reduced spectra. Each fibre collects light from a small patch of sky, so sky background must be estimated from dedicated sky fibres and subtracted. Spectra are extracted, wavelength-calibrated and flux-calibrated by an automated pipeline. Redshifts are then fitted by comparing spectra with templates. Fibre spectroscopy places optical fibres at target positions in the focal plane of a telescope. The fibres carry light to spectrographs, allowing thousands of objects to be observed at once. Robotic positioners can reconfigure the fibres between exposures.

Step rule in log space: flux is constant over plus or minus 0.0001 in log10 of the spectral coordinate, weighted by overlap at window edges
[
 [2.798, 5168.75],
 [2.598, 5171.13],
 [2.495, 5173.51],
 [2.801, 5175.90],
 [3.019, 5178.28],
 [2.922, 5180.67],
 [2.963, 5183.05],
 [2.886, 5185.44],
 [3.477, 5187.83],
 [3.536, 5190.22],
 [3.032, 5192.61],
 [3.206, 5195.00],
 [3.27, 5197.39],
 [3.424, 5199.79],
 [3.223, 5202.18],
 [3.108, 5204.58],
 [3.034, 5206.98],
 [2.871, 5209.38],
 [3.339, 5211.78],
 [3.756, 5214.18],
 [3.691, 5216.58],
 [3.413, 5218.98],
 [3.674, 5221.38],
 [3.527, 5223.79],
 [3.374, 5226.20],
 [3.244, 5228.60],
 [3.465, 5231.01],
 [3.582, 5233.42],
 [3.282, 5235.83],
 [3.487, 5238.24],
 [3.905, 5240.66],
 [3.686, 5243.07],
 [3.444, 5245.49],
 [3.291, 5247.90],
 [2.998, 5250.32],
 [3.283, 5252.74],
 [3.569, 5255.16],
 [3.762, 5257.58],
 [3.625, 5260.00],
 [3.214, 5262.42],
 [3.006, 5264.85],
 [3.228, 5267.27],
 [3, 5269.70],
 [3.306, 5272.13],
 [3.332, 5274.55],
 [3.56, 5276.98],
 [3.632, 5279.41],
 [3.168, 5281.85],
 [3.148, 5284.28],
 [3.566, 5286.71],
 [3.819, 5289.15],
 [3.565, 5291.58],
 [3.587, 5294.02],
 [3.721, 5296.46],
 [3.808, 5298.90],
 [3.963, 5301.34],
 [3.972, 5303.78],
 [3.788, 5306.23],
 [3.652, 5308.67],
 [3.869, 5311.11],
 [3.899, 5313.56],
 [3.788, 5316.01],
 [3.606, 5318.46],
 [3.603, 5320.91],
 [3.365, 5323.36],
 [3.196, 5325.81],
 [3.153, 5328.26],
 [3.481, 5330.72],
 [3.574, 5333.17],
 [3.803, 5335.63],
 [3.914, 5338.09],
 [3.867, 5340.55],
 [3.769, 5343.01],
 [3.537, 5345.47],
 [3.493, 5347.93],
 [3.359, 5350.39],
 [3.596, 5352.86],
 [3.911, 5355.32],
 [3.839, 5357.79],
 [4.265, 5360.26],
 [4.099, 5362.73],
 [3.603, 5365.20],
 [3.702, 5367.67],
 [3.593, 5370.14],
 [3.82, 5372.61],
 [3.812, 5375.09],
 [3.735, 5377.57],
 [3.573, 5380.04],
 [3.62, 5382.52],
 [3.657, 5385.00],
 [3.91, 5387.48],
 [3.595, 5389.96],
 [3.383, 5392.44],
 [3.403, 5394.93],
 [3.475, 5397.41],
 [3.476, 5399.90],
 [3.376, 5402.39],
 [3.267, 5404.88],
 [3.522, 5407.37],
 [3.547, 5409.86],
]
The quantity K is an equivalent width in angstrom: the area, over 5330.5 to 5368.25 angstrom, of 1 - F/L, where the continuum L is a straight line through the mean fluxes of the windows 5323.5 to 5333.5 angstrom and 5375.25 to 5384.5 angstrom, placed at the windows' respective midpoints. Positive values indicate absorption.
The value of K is -3.0 angstrom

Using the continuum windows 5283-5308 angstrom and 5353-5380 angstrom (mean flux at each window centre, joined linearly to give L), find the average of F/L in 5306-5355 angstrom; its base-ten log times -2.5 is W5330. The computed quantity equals 0.040 mag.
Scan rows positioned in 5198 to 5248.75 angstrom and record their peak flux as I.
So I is 3.905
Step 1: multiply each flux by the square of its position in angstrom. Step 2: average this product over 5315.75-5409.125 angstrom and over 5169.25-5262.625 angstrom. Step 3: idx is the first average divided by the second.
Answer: 1.2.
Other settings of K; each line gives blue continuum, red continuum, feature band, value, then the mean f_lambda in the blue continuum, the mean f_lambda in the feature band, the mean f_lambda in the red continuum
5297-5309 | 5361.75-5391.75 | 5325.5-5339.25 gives 0.9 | 3.84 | 3.54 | 3.72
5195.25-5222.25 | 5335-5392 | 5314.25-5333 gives 0.8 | 3.34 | 3.48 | 3.74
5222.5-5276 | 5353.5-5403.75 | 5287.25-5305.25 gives -1.4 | 3.39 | 3.77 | 3.69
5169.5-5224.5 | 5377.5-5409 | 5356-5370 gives -1.6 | 3.18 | 3.88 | 3.53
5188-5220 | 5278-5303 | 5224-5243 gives -0.5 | 3.31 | 3.49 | 3.6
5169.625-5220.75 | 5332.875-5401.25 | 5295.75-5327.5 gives -1.7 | 3.15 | 3.7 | 3.69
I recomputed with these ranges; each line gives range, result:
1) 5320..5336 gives 3.803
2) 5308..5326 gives 3.899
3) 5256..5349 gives 3.972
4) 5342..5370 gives 4.265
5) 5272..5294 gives 3.819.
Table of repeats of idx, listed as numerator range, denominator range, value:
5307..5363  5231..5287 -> 1.11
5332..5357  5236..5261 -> 1.09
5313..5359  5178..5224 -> 1.16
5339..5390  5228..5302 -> 1.12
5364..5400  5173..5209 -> 1.26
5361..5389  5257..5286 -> 1.17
